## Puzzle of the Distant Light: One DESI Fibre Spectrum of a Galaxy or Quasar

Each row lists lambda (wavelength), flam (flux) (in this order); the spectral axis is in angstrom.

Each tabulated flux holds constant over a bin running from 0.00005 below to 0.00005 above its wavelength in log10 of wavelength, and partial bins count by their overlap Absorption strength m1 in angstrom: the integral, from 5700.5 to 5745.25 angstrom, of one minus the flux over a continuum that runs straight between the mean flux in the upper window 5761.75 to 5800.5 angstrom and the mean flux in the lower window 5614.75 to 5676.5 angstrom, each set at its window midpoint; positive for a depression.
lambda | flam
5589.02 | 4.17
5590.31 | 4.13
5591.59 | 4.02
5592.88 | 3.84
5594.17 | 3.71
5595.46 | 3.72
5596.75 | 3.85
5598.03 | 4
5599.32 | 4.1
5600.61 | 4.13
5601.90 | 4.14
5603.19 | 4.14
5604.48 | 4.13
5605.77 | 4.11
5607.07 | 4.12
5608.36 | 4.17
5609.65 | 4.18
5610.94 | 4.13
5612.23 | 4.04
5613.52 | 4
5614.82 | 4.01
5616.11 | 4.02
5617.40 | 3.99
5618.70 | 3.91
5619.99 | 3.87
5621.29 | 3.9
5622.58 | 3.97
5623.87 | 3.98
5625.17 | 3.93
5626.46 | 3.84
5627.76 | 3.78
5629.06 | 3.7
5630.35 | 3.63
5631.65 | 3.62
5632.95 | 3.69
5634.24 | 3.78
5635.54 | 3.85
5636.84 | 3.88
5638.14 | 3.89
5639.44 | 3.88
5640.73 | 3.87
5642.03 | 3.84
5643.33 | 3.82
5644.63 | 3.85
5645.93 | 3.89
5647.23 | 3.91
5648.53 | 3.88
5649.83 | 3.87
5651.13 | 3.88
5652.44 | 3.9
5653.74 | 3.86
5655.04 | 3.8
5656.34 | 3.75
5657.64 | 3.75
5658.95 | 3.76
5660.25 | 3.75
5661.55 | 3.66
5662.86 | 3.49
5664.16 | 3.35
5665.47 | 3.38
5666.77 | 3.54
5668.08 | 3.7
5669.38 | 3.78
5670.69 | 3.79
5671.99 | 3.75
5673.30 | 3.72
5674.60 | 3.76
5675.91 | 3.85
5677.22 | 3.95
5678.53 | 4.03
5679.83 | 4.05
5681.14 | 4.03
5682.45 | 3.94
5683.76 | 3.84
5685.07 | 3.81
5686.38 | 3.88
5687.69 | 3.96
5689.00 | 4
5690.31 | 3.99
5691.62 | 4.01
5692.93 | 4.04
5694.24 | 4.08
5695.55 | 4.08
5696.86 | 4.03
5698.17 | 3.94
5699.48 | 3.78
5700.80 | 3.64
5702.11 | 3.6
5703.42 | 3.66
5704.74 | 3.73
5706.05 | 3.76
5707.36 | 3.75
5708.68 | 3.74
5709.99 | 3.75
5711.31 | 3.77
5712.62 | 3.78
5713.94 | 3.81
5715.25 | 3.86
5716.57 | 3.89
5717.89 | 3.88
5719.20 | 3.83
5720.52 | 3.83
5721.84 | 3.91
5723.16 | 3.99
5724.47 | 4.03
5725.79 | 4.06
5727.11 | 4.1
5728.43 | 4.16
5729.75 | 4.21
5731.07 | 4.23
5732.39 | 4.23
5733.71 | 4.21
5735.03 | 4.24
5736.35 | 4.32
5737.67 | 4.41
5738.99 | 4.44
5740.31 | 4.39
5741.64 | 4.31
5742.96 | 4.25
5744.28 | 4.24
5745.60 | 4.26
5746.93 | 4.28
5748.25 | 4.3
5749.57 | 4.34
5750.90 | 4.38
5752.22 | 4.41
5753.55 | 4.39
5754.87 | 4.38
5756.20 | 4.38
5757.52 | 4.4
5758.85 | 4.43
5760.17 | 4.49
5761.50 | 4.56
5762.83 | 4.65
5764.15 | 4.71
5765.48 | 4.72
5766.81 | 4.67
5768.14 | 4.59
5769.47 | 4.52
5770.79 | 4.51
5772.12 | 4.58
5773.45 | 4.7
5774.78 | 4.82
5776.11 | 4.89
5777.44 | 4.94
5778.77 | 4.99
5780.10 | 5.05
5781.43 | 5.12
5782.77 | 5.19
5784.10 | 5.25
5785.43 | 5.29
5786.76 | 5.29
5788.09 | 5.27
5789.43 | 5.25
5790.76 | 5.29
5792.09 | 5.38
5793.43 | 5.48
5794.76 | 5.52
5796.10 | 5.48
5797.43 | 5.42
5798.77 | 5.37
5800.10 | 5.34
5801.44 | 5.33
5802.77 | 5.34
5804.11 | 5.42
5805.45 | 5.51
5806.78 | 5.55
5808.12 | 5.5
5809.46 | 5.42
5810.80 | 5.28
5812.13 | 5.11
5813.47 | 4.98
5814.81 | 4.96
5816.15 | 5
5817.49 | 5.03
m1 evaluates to 5.0 angstrom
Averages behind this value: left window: 3.8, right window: 5.04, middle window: 4.01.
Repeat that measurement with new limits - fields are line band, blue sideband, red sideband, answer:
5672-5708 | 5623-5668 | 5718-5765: 1.1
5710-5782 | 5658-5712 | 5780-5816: 4.3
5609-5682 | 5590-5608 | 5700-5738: 2.7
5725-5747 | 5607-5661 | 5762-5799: 2.0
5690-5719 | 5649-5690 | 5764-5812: 2.4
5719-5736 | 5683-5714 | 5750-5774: 0.3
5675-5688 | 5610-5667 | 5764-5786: 0.7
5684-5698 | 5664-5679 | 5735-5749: -0.3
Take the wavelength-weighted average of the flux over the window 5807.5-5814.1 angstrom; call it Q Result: 5.26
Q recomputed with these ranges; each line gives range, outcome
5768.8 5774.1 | 4.58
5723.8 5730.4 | 4.11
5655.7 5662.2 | 3.74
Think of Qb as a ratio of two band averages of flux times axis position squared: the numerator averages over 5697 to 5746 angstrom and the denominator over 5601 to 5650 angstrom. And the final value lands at 1.05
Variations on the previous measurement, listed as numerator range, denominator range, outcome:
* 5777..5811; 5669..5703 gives 1.42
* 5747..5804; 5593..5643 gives 1.32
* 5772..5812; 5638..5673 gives 1.46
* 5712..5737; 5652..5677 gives 1.11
